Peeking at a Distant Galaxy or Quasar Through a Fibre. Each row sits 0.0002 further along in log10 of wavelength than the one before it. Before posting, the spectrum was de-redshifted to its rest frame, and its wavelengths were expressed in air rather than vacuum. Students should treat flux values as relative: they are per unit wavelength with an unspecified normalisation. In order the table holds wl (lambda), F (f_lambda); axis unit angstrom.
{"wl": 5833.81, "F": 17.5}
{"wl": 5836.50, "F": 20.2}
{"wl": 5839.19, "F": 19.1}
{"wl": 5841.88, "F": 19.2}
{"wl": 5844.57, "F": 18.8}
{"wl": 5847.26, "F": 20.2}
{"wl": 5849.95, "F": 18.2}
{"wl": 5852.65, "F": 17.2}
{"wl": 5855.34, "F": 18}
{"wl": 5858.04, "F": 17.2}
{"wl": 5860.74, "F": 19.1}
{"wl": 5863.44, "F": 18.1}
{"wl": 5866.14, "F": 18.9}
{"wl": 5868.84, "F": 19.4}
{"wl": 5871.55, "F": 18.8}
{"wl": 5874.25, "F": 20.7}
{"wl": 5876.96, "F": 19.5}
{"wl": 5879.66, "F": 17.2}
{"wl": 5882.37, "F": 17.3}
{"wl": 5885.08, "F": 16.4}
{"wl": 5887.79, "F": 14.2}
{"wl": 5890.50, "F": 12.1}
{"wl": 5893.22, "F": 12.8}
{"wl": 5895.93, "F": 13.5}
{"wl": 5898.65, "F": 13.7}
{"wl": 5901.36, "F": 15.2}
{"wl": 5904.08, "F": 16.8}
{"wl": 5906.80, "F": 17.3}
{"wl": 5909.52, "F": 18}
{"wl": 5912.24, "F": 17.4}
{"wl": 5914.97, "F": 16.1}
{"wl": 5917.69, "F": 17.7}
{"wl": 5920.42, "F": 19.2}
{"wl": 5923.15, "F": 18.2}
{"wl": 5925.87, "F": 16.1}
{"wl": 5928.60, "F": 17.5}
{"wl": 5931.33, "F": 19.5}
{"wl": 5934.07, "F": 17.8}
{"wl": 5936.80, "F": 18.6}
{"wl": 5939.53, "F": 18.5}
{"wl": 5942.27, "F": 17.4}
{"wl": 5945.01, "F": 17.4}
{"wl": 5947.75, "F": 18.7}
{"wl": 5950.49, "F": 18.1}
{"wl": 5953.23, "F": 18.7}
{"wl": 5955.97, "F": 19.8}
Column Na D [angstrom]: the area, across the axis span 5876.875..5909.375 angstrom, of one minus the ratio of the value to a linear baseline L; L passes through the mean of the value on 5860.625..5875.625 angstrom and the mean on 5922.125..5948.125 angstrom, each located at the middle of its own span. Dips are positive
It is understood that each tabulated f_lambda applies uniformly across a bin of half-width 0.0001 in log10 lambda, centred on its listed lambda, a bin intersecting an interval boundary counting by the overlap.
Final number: 5.7 angstrom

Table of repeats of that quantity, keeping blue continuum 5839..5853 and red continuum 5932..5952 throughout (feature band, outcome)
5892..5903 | 2.73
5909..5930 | 0.90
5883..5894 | 2.60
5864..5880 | -0.42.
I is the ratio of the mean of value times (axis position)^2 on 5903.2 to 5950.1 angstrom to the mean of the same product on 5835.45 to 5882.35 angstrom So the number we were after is 0.97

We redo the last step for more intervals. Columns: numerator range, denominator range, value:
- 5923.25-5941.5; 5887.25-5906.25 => 1.28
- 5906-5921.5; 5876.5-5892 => 1.12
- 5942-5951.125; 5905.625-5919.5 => 1.05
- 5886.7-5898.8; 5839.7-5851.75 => 0.70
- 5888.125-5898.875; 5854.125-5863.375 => 0.73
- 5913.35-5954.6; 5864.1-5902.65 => 1.11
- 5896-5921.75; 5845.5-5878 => 0.90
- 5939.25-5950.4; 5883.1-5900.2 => 1.31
